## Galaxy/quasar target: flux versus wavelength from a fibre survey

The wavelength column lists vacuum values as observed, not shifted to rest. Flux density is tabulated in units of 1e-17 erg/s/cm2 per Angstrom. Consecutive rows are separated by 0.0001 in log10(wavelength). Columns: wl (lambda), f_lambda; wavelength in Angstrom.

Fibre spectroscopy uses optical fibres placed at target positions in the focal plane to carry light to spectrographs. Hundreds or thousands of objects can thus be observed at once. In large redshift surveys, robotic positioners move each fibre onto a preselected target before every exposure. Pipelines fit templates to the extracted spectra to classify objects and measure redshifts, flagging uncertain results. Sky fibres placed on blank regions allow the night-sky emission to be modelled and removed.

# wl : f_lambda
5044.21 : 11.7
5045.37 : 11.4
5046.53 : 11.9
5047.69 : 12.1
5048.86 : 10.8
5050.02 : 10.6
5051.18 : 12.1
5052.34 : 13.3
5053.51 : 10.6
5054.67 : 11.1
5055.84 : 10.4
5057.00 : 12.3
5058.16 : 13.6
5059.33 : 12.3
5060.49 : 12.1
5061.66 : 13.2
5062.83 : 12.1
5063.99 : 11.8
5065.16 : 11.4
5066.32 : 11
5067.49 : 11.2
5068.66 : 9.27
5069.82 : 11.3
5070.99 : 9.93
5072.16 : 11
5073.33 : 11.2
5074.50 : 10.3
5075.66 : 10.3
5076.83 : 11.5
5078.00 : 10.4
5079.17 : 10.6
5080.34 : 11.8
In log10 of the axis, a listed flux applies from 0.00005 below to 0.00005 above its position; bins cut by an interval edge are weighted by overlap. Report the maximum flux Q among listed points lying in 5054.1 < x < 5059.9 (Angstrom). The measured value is 13.6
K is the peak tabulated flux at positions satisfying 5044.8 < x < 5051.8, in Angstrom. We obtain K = 12.1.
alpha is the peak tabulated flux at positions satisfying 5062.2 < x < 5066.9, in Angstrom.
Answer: 12.1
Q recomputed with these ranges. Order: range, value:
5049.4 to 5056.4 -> 13.3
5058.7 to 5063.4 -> 13.2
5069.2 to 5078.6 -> 11.5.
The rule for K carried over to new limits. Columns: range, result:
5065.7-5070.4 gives 11.3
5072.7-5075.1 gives 11.2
